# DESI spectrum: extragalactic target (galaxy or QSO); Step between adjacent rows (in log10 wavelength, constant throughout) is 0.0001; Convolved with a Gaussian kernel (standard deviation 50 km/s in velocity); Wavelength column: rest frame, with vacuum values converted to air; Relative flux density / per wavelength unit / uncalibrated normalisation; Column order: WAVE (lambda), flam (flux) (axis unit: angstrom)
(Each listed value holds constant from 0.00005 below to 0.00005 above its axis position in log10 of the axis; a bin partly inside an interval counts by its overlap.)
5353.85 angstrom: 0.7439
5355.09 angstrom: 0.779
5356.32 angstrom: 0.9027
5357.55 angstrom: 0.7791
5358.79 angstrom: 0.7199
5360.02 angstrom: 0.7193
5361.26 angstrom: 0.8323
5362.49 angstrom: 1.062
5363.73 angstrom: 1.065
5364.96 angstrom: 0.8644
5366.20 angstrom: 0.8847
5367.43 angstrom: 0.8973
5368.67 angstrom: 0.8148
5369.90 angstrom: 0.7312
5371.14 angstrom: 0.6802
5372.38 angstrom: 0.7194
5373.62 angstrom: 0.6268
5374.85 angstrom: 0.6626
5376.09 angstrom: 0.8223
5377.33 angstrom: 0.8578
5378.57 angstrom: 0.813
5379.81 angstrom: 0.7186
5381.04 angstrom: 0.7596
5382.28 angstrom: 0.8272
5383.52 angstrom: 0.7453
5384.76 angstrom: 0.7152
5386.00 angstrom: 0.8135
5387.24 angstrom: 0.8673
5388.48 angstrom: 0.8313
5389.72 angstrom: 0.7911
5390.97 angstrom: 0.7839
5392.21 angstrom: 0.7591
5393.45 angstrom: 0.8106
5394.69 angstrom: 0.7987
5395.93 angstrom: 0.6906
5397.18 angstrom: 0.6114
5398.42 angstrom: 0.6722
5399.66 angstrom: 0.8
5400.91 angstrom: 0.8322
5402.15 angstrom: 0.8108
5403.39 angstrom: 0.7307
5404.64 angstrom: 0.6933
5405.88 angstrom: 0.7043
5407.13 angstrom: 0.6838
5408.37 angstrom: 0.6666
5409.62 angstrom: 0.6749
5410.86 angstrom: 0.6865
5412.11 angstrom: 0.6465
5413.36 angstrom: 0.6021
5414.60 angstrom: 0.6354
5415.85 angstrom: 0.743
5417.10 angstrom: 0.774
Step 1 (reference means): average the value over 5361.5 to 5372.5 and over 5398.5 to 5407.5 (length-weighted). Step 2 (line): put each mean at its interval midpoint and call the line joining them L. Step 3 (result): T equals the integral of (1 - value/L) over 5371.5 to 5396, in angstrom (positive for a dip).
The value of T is 1.1 angstrom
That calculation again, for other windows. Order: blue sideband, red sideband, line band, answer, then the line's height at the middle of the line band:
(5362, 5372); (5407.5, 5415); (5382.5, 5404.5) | -0.8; 0.74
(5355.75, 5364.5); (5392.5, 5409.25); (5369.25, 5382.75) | 1.1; 0.815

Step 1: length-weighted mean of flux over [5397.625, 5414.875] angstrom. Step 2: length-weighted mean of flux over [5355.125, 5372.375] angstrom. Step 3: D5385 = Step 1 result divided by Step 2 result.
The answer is 0.8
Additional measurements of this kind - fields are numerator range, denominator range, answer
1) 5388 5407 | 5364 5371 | 0.90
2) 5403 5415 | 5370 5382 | 0.91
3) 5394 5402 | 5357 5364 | 0.87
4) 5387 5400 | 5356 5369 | 0.88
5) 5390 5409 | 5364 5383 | 0.94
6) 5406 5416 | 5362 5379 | 0.81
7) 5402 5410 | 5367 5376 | 0.96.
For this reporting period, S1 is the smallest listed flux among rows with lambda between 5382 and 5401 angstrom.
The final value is 0.6114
